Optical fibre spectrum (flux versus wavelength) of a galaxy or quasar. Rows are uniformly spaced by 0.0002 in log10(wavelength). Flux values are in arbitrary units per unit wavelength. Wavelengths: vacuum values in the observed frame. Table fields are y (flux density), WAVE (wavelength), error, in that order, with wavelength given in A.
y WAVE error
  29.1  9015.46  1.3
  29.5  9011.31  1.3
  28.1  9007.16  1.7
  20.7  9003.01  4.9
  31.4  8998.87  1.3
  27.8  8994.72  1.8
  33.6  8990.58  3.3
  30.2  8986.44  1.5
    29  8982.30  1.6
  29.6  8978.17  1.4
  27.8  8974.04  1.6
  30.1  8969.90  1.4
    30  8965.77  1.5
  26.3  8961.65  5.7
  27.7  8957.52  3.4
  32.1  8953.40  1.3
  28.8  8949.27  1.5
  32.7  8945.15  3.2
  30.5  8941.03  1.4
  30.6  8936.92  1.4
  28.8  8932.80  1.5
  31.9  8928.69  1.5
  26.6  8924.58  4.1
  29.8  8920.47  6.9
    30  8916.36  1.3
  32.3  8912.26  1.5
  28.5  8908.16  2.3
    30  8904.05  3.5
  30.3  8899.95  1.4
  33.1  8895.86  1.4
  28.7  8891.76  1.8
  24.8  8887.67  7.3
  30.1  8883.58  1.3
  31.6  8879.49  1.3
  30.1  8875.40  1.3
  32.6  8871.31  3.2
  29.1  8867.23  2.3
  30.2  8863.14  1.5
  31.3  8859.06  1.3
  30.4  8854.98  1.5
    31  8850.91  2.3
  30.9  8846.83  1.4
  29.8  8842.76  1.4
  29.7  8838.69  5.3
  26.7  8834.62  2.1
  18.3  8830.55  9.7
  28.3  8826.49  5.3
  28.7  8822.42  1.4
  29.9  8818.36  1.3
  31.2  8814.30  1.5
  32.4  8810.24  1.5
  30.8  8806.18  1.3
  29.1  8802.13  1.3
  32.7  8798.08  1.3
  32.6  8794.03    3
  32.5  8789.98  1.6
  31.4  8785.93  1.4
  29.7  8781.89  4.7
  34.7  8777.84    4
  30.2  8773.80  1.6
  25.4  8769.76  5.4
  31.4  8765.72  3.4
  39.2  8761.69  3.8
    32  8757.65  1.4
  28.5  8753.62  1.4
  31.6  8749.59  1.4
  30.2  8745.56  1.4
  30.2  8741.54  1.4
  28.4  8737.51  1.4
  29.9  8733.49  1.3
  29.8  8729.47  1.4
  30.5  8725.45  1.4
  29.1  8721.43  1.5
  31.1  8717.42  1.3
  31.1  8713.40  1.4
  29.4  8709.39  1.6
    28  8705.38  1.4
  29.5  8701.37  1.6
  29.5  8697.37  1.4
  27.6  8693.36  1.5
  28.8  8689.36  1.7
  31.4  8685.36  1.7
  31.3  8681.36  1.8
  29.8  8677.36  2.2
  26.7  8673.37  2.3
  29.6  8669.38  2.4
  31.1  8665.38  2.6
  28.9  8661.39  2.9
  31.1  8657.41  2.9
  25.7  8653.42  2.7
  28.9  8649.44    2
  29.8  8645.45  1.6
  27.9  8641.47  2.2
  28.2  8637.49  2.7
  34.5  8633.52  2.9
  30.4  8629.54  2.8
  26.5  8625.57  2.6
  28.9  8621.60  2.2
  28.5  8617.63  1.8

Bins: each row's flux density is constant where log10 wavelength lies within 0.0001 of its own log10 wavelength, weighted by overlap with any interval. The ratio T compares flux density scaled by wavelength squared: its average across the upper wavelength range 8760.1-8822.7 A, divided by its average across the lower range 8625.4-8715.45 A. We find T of 1.1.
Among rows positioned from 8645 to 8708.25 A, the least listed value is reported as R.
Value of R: 25.7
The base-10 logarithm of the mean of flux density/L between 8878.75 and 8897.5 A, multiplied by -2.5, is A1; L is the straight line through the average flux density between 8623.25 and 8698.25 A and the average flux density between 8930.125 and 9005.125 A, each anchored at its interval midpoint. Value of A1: 0.00 mag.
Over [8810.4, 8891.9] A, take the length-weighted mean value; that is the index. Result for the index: 29.3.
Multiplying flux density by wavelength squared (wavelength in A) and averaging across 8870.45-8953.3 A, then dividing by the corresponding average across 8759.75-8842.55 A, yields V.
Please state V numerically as 1.02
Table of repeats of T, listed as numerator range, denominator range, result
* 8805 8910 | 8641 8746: 1.04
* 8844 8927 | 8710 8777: 1.02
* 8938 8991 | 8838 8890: 1.01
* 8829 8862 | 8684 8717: 1.01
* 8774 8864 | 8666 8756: 1.04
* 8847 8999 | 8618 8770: 1.06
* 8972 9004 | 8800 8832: 1.05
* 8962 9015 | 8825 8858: 1.06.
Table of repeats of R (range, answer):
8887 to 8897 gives 24.8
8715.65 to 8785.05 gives 25.4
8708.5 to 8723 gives 29.1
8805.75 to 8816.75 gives 30.8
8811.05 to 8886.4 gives 18.3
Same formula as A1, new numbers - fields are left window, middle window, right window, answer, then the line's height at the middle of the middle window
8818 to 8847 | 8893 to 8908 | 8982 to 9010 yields -0.10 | 28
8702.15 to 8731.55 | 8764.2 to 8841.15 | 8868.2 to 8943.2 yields 0.01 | 29.9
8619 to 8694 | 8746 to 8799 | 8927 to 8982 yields -0.08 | 29.5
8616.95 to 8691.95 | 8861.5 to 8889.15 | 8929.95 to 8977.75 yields -0.01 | 29.6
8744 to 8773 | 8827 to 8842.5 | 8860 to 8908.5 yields 0.18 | 30.5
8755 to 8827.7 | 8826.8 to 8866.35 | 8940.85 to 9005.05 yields 0.07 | 30.6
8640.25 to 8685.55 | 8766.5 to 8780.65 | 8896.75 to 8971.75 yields -0.02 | 29.5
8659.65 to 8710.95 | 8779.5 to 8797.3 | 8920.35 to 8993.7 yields -0.08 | 29.5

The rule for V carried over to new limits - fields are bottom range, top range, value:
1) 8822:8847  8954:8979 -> 1.09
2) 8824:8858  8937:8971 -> 1.08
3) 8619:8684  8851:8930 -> 1.08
